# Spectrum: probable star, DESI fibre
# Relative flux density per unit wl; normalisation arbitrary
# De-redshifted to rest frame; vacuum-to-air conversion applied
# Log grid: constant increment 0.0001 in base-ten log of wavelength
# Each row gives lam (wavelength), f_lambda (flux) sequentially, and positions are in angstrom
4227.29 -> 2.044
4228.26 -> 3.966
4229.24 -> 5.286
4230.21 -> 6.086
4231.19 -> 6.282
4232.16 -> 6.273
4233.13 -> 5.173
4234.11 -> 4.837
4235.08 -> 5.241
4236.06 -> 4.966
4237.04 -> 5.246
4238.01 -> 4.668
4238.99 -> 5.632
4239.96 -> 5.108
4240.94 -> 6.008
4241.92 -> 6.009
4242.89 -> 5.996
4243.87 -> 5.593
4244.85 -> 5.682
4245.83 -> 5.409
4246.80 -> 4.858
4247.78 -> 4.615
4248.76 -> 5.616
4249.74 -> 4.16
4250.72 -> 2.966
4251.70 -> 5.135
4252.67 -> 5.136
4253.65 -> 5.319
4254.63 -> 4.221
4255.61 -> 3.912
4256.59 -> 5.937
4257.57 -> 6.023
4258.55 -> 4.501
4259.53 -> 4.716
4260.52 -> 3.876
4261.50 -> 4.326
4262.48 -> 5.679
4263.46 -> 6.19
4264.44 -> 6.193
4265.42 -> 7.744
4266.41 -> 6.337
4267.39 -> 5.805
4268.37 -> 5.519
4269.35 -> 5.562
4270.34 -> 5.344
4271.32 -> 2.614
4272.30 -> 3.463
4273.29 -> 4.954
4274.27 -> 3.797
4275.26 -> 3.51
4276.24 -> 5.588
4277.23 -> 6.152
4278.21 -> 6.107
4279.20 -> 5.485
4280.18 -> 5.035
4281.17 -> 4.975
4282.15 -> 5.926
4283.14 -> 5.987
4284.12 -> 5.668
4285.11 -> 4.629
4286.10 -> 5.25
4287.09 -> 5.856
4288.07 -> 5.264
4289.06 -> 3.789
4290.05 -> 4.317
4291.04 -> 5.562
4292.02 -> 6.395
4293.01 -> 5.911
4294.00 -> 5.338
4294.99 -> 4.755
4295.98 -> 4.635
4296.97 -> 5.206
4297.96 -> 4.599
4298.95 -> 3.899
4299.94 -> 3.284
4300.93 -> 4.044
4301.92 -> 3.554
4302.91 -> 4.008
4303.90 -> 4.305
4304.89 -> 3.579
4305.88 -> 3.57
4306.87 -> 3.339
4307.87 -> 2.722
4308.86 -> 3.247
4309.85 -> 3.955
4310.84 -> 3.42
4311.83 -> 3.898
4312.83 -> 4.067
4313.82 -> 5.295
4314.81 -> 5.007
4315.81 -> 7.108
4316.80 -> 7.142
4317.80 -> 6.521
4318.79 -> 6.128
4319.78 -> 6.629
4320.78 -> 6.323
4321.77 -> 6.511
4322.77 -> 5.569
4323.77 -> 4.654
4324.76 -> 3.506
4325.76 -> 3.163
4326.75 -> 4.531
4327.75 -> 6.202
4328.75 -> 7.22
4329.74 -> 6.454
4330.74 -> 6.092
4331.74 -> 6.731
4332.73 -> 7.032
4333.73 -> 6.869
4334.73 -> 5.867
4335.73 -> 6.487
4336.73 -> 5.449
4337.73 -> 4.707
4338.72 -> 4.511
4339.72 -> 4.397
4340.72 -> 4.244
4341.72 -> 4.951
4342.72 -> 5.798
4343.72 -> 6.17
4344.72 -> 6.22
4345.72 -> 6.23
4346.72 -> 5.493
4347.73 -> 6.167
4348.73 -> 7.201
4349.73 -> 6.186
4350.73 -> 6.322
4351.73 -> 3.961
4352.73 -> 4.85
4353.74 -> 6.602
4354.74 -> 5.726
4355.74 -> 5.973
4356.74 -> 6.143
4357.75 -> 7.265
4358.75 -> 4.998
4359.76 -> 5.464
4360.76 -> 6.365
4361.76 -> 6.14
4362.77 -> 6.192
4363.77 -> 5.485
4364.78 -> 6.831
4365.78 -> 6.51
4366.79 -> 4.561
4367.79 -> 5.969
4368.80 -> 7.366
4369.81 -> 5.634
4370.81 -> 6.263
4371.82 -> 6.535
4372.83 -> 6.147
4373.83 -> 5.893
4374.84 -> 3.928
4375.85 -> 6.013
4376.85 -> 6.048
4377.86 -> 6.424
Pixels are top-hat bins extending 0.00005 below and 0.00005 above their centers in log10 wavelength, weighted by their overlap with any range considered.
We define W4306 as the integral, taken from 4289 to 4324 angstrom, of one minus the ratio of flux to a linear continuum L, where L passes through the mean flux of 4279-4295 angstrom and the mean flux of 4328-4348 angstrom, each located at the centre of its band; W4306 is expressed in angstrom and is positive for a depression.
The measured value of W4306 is 4.6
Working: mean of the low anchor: 5.32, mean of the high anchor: 5.85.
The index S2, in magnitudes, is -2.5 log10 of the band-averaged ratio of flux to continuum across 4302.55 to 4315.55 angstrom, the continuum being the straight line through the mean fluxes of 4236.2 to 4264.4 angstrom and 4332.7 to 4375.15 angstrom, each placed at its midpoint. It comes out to 0.368 mag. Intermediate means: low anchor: 5.11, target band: 3.94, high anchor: 5.83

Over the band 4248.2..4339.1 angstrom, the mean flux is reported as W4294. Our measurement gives 5.08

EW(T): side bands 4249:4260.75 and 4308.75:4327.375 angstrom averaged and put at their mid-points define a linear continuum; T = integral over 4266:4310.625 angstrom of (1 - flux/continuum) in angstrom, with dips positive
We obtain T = 1.8 angstrom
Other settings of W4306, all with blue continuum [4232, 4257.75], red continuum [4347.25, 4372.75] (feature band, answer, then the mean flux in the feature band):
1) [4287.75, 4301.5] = 1.88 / 4.77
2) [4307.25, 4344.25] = 2.64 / 5.36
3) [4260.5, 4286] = 0.44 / 5.27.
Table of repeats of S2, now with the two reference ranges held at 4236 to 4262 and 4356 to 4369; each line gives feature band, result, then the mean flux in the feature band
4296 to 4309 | 0.39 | 3.84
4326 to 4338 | -0.06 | 6.1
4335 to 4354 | 0.06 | 5.57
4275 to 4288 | -0.02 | 5.43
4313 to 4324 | -0.07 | 6.05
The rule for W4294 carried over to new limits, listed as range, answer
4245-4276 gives 4.96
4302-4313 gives 3.63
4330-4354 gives 5.77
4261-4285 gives 5.32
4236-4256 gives 5.07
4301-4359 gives 5.34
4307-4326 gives 4.98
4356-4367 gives 6.03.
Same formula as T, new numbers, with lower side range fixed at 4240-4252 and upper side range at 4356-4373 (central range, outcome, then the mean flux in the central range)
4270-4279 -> 1.3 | 4.63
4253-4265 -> 0.4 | 5.09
